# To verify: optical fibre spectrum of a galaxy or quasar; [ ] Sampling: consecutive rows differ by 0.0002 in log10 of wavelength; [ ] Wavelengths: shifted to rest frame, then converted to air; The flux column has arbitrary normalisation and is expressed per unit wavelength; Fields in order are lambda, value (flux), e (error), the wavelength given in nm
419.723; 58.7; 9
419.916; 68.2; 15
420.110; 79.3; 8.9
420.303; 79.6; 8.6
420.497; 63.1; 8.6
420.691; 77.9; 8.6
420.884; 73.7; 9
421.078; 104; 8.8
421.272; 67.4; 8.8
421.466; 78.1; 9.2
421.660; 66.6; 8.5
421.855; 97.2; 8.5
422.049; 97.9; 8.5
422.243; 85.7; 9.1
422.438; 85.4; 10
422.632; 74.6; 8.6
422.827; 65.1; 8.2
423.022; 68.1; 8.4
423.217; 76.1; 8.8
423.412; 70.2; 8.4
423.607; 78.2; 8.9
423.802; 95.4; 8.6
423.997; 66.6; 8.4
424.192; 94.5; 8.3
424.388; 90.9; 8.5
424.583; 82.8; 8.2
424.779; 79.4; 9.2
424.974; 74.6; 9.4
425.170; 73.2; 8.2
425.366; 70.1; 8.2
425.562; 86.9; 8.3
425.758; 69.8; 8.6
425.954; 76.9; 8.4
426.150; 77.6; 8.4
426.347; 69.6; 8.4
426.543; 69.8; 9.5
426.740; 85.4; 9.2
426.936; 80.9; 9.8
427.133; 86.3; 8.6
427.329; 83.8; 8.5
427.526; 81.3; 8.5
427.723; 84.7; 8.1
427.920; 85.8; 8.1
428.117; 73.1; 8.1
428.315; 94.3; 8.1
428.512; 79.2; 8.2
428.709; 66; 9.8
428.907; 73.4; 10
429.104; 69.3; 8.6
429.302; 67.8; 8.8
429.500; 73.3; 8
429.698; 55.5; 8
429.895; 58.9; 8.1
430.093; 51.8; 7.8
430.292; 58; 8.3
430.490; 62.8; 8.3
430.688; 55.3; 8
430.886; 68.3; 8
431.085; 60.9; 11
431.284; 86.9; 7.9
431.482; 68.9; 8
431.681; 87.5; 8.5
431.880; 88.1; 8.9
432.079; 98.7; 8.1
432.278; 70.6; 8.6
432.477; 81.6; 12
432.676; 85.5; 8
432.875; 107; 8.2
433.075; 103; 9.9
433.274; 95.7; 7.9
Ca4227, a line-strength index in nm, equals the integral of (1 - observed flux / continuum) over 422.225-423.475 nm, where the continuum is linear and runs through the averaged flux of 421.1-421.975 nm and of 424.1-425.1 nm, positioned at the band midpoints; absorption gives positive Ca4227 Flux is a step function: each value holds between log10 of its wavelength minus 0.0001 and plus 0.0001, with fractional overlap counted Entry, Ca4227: 0.11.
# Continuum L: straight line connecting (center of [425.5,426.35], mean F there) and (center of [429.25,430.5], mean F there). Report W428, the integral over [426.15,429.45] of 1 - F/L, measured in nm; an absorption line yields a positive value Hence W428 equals -0.44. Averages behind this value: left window 76.4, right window 60.8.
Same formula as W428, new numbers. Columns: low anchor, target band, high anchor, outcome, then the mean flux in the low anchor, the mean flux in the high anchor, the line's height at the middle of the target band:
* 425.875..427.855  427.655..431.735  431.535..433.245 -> 0.70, 79.8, 89.9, 85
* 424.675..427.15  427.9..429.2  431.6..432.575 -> 0.06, 76.7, 85.3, 80.3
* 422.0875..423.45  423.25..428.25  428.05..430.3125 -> -0.48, 76.2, 68.6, 72.7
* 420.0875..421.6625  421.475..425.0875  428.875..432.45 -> -0.24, 77.1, 70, 75.4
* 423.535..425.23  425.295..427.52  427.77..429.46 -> 0.03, 82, 76.2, 79.2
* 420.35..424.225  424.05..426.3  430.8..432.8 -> 0.00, 79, 80.1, 79.4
